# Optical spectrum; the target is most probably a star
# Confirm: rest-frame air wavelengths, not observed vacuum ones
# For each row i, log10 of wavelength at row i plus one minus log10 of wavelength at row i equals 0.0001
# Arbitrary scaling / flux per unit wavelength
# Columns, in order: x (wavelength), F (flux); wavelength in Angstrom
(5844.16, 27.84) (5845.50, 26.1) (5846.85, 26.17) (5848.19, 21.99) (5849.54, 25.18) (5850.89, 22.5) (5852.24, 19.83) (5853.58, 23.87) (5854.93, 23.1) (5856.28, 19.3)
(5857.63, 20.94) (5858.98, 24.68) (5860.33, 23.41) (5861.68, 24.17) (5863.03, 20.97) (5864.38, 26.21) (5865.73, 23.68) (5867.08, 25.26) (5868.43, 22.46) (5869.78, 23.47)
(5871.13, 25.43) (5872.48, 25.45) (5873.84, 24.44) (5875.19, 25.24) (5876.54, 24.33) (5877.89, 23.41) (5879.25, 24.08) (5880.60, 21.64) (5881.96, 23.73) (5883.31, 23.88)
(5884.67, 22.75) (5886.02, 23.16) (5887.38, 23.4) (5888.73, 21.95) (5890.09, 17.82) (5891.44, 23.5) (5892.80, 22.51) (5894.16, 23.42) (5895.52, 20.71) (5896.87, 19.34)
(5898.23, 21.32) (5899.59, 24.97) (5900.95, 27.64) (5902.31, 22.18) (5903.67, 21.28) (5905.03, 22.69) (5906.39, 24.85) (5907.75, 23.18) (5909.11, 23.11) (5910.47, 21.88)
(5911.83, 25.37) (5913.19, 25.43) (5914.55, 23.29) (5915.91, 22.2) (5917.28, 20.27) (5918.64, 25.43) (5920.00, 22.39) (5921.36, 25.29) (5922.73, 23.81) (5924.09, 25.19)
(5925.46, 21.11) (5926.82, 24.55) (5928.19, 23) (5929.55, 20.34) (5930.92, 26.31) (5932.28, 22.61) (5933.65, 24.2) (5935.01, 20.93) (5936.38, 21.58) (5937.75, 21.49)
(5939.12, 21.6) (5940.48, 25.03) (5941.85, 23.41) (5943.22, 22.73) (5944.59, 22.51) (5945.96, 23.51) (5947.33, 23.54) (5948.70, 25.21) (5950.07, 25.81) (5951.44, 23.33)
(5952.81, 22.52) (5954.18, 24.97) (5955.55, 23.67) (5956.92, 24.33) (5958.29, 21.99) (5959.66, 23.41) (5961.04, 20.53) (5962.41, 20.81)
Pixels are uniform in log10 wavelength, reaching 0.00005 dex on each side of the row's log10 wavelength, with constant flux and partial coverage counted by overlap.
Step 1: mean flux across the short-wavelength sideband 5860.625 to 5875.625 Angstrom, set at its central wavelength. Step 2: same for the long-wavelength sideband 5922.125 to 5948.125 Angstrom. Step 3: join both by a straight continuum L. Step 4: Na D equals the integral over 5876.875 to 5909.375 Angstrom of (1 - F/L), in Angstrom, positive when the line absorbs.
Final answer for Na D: 1.35 Angstrom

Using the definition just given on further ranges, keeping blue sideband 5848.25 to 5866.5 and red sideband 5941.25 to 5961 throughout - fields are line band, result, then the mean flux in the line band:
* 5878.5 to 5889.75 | 0.1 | 22.9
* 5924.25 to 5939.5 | 0.5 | 22.6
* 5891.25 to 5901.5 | 0.1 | 22.8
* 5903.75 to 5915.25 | -0.2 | 23.6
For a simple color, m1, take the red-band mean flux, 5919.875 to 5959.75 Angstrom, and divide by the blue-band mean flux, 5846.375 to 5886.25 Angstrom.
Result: 0.99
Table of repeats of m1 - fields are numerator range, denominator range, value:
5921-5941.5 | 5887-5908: 1.03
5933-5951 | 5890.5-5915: 1.00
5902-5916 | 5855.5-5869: 1.01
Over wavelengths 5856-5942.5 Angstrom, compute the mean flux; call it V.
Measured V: 23.2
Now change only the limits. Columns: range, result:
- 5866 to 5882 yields 24.1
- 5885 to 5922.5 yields 22.9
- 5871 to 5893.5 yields 23.3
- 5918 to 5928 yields 23.9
